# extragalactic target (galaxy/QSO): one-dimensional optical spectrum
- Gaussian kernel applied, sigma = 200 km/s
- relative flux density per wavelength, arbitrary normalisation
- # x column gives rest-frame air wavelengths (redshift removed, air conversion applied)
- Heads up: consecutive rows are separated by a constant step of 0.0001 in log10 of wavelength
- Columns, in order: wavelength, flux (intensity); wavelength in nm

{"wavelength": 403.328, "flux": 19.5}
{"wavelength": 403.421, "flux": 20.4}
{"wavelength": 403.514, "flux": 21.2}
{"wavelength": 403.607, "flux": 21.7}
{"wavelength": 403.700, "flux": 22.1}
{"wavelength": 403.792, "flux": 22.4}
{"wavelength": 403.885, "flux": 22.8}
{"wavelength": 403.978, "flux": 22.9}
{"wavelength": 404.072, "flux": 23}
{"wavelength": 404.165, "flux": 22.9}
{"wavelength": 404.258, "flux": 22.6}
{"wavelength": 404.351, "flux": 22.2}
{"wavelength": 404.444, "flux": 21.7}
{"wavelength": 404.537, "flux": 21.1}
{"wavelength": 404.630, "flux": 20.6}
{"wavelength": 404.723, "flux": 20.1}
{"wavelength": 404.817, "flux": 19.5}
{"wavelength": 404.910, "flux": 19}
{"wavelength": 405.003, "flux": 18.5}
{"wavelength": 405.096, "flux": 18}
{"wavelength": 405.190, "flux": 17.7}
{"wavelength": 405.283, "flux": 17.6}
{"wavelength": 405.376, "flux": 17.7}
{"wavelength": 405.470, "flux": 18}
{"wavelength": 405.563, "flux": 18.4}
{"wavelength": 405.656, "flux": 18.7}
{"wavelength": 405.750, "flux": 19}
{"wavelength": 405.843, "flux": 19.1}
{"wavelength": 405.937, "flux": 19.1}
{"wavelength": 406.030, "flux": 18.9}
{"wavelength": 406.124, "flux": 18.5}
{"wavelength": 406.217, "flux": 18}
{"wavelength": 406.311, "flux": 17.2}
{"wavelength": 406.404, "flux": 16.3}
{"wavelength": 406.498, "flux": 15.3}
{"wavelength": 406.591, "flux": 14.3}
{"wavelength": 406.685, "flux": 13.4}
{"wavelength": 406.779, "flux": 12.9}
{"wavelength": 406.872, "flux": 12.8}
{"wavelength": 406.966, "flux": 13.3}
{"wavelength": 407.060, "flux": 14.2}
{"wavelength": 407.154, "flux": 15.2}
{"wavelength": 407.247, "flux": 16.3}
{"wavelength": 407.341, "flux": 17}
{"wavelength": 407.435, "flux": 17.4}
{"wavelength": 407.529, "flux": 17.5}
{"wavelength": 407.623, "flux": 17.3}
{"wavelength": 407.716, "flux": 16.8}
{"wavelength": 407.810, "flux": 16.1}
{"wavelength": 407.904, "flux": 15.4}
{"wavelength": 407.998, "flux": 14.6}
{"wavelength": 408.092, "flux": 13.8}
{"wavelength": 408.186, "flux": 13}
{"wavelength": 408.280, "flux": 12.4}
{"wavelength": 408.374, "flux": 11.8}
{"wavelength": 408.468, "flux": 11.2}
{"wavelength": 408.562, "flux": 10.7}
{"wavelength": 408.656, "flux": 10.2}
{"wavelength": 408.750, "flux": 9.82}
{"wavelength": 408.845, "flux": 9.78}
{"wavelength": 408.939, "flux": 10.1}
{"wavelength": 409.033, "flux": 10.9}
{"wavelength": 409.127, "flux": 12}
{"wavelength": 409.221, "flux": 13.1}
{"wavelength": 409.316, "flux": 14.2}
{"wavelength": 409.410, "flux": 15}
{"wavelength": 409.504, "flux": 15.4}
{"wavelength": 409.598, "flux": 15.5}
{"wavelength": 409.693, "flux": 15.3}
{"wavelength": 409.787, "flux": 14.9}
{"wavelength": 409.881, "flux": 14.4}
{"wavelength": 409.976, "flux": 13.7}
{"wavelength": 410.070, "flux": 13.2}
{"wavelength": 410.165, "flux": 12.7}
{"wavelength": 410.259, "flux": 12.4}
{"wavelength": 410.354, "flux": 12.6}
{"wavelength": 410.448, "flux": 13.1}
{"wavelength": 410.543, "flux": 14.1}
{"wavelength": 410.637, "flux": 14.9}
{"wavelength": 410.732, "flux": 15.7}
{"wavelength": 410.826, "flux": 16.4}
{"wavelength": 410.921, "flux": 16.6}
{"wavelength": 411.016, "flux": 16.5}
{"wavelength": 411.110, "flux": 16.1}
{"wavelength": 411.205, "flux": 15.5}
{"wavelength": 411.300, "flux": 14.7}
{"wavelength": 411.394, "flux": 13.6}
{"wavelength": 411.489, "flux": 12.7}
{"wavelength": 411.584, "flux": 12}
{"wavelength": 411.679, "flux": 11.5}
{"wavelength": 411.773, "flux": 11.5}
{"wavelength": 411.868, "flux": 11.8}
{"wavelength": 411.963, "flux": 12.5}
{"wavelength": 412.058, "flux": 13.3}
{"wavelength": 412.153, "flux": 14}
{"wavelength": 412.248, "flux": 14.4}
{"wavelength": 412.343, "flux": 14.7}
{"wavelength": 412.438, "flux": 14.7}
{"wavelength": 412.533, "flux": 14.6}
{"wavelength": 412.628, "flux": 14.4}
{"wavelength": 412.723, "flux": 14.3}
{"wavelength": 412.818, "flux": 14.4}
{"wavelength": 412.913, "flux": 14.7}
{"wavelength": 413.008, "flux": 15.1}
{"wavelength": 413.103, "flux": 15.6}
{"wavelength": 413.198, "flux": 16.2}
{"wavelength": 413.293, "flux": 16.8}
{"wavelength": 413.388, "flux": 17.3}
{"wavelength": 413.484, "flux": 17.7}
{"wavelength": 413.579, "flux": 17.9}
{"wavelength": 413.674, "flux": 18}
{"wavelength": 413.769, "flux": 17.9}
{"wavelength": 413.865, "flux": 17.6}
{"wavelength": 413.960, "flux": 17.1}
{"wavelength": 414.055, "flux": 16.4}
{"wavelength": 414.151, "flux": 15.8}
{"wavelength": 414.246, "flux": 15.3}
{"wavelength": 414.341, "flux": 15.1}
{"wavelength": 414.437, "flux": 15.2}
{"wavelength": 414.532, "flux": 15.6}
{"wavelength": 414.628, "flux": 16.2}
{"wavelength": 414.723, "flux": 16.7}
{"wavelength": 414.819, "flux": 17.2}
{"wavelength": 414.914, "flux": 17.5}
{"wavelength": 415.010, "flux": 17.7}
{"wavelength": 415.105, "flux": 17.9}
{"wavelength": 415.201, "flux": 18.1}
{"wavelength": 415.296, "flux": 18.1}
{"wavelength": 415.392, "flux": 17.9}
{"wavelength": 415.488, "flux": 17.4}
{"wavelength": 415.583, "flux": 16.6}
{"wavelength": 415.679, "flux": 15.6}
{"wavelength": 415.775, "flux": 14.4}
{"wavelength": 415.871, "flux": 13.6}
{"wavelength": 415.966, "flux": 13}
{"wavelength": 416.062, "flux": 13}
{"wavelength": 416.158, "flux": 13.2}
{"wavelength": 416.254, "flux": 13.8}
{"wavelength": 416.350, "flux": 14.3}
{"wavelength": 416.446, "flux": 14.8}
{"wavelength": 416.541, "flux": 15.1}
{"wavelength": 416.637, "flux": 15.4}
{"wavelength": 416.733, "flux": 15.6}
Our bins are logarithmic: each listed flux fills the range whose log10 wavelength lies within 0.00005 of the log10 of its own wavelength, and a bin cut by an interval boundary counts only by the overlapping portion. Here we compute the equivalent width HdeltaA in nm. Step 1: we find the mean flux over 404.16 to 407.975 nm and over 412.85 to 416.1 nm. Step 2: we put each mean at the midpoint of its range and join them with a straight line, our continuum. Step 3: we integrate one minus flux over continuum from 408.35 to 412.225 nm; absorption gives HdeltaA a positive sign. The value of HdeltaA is 0.83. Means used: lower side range 17.6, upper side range 16.4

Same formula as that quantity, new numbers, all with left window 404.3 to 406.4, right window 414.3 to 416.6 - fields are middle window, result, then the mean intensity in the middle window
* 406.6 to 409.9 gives 0.78 nm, 13.8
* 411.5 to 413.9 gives 0.25 nm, 14.9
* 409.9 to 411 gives 0.20 nm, 14.2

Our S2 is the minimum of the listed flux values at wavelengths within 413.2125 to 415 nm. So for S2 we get 15.1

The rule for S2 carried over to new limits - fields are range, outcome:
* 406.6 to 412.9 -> 9.78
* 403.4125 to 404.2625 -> 20.4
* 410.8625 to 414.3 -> 11.5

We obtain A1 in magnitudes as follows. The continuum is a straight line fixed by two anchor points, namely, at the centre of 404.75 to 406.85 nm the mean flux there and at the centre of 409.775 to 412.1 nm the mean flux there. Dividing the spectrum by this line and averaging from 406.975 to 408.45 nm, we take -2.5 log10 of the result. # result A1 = 0.07 mag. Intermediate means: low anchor 17.5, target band 15.1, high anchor 13.8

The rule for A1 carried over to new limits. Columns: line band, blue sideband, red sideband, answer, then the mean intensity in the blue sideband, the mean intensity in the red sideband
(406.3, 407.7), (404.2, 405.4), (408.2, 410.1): 0.054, 19.8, 12.7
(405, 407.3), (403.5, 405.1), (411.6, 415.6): 0.209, 21.3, 15.7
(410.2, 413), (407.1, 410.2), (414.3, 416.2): 0.055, 13.8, 16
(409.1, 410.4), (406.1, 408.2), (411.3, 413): 0.045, 15.5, 13.6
